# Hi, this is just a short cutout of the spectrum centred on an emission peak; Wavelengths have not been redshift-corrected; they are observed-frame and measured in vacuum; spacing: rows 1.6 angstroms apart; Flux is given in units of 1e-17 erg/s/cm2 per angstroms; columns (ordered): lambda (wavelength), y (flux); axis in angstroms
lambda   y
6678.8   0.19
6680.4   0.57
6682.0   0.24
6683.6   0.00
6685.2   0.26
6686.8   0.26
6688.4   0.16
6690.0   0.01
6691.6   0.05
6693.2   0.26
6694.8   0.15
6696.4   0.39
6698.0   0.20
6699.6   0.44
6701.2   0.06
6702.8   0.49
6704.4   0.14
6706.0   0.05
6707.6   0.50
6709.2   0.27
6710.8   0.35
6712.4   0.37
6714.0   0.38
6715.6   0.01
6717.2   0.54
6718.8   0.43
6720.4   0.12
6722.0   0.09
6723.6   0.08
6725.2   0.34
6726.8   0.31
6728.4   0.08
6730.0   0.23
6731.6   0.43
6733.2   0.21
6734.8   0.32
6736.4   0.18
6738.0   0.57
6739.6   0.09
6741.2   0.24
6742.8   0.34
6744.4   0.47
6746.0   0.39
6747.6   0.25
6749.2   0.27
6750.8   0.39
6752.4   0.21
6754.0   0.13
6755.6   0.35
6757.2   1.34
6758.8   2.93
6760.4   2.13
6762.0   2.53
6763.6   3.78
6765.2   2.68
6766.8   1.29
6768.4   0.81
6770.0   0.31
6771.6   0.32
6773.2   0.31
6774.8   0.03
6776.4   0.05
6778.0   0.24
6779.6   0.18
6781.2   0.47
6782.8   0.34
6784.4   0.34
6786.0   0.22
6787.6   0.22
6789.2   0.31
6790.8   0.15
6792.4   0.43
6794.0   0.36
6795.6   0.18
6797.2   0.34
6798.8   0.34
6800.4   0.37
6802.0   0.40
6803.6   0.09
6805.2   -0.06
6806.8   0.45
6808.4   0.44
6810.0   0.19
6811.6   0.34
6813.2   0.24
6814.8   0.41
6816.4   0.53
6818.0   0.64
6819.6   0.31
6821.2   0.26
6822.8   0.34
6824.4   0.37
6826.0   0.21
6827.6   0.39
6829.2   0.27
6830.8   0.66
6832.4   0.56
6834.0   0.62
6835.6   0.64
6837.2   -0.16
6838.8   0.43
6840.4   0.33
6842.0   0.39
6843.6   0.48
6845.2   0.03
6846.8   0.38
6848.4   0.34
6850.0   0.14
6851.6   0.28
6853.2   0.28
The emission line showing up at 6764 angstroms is [O II] 3727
